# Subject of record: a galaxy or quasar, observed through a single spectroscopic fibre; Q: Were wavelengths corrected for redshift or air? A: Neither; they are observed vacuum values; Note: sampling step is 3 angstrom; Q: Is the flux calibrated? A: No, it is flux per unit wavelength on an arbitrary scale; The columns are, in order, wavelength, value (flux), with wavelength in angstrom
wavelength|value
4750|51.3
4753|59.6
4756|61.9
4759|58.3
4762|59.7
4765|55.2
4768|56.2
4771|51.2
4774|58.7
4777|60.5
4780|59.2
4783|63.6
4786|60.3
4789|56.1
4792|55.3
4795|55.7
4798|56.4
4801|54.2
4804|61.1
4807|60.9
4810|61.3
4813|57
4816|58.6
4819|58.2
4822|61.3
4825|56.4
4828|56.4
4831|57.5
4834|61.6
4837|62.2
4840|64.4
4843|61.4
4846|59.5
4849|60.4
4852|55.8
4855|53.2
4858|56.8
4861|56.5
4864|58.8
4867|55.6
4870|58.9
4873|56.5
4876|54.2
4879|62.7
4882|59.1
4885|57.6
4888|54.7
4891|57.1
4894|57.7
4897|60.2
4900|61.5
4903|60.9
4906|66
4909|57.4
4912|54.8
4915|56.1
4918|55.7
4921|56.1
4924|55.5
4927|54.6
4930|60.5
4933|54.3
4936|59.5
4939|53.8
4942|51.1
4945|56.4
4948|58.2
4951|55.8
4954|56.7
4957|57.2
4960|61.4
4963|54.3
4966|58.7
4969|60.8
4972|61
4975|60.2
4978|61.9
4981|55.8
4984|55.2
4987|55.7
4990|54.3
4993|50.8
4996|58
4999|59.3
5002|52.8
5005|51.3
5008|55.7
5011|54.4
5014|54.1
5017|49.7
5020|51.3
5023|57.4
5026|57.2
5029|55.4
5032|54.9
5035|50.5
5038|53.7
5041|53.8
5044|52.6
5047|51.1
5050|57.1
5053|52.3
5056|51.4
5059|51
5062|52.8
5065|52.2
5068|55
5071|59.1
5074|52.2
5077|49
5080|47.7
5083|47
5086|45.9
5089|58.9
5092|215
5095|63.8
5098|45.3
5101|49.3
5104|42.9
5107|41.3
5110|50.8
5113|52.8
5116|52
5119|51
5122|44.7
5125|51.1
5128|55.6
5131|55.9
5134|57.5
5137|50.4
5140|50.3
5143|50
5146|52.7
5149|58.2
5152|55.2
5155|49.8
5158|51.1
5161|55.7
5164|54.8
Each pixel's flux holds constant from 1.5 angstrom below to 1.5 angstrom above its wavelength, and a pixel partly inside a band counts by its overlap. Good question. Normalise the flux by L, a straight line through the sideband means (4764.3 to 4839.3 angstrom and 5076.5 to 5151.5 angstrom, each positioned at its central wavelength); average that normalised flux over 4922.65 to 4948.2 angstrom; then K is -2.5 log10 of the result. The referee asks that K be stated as 0.04 mag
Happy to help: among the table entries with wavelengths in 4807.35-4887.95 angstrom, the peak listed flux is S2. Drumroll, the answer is 64.4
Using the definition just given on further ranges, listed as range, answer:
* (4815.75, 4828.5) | 61.3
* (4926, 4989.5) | 61.9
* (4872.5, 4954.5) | 66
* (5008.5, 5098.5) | 215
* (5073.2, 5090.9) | 58.9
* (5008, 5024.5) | 57.4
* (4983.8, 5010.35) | 59.3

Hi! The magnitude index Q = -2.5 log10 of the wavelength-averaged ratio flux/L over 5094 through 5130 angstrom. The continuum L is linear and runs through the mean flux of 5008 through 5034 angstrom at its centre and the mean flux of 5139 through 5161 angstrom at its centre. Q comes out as 0.07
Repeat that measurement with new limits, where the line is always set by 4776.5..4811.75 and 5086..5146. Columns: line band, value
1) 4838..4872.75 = 0.01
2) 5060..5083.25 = 0.14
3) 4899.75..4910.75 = -0.04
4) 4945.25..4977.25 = 0.01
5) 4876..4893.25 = 0.02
